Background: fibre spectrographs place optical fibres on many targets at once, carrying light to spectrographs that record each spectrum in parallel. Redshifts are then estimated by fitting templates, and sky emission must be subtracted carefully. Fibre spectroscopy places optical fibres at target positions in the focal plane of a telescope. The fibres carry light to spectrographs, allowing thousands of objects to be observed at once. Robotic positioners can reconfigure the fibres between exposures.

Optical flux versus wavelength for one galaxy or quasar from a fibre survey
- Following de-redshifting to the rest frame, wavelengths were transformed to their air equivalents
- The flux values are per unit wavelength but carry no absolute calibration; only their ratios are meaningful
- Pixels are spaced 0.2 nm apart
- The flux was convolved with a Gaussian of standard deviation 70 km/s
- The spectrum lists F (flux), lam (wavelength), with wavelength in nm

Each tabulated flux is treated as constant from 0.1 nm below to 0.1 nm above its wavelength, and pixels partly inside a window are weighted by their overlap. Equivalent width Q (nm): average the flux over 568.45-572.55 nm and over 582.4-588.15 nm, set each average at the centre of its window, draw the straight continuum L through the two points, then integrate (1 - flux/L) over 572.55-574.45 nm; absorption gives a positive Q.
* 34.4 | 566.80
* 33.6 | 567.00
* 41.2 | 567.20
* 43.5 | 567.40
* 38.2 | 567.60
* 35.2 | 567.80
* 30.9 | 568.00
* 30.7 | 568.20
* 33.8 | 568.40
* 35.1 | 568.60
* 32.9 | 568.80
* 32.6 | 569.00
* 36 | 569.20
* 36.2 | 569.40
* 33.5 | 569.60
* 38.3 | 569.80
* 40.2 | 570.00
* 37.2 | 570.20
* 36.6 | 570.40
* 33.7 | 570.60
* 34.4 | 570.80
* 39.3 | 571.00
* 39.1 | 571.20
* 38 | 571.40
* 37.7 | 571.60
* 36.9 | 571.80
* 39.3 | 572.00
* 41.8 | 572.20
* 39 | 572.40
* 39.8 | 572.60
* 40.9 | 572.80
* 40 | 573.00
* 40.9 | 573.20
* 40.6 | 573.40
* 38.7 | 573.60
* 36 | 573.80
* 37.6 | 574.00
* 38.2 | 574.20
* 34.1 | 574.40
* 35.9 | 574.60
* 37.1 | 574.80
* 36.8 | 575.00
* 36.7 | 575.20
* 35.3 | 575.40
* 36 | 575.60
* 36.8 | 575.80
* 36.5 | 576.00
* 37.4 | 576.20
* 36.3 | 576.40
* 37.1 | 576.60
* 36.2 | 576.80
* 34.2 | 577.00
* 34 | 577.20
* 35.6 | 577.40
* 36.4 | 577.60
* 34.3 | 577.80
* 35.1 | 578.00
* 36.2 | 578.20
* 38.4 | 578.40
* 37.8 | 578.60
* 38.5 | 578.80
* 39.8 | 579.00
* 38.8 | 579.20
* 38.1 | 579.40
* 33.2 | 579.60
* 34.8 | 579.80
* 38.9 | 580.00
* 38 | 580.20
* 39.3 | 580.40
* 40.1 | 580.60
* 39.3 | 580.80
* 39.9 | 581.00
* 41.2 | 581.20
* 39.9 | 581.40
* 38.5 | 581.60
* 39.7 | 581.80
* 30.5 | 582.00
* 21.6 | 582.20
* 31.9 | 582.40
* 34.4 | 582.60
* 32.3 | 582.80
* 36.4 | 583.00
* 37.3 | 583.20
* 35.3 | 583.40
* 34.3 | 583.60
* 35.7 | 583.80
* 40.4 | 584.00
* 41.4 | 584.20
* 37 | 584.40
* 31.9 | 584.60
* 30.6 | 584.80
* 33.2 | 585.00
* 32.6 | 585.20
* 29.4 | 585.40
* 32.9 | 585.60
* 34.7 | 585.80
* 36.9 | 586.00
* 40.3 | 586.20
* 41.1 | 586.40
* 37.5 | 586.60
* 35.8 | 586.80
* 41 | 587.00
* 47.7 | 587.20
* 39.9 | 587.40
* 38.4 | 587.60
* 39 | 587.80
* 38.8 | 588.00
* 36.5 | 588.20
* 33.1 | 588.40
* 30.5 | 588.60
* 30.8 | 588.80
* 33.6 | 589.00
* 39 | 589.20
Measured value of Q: -0.10 nm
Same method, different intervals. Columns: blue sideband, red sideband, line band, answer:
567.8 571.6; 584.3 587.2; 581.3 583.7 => 0.09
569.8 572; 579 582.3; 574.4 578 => 0.12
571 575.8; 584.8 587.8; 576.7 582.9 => 0.21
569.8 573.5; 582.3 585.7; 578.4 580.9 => -0.15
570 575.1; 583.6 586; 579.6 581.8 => -0.19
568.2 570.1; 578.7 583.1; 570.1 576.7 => -0.36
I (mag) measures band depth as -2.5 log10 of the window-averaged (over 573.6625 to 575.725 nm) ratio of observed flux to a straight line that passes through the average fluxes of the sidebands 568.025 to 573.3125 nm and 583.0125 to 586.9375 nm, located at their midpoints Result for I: 0.01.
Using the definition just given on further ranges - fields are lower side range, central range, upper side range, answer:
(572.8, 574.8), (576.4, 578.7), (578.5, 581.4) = 0.07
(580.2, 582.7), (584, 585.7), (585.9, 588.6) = 0.11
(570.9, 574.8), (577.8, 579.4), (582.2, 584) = -0.04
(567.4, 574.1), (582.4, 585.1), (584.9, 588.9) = 0.04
